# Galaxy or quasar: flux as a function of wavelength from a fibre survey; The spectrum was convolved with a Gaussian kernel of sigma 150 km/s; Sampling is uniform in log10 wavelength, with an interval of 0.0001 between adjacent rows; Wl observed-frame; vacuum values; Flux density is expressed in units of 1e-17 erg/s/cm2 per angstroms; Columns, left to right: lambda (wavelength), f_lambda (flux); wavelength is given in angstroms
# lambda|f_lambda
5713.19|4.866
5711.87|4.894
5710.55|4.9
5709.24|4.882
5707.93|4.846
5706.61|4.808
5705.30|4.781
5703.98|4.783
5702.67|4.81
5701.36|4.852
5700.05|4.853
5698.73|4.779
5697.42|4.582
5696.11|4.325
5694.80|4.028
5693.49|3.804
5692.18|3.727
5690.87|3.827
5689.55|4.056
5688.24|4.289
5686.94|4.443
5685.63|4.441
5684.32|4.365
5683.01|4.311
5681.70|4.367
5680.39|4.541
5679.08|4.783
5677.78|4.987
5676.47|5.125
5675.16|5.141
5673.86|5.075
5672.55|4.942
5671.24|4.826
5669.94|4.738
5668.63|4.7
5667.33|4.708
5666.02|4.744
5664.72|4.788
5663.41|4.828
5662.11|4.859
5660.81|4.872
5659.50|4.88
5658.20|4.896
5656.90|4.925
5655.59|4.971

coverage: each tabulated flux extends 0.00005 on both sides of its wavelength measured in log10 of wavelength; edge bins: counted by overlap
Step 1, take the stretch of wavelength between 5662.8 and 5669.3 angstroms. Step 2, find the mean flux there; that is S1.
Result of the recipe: 4.75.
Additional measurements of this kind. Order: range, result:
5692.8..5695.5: 3.93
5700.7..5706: 4.81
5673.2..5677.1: 5.11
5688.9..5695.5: 3.89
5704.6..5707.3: 4.78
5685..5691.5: 4.21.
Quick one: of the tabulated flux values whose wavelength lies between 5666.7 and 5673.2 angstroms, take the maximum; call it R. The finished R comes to 4.942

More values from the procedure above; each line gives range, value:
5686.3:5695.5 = 4.443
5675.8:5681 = 5.125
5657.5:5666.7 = 4.896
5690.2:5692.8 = 3.827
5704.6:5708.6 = 4.846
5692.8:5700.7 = 4.853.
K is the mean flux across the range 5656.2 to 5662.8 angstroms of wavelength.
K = 4.89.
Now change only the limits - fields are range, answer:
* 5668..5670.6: 4.72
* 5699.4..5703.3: 4.85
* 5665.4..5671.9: 4.74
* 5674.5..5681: 4.92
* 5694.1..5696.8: 4.18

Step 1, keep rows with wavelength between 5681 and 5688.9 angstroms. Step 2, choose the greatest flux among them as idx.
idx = 4.443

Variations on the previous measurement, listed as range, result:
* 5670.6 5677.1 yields 5.141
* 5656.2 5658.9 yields 4.925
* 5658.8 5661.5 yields 4.88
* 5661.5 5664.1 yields 4.859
